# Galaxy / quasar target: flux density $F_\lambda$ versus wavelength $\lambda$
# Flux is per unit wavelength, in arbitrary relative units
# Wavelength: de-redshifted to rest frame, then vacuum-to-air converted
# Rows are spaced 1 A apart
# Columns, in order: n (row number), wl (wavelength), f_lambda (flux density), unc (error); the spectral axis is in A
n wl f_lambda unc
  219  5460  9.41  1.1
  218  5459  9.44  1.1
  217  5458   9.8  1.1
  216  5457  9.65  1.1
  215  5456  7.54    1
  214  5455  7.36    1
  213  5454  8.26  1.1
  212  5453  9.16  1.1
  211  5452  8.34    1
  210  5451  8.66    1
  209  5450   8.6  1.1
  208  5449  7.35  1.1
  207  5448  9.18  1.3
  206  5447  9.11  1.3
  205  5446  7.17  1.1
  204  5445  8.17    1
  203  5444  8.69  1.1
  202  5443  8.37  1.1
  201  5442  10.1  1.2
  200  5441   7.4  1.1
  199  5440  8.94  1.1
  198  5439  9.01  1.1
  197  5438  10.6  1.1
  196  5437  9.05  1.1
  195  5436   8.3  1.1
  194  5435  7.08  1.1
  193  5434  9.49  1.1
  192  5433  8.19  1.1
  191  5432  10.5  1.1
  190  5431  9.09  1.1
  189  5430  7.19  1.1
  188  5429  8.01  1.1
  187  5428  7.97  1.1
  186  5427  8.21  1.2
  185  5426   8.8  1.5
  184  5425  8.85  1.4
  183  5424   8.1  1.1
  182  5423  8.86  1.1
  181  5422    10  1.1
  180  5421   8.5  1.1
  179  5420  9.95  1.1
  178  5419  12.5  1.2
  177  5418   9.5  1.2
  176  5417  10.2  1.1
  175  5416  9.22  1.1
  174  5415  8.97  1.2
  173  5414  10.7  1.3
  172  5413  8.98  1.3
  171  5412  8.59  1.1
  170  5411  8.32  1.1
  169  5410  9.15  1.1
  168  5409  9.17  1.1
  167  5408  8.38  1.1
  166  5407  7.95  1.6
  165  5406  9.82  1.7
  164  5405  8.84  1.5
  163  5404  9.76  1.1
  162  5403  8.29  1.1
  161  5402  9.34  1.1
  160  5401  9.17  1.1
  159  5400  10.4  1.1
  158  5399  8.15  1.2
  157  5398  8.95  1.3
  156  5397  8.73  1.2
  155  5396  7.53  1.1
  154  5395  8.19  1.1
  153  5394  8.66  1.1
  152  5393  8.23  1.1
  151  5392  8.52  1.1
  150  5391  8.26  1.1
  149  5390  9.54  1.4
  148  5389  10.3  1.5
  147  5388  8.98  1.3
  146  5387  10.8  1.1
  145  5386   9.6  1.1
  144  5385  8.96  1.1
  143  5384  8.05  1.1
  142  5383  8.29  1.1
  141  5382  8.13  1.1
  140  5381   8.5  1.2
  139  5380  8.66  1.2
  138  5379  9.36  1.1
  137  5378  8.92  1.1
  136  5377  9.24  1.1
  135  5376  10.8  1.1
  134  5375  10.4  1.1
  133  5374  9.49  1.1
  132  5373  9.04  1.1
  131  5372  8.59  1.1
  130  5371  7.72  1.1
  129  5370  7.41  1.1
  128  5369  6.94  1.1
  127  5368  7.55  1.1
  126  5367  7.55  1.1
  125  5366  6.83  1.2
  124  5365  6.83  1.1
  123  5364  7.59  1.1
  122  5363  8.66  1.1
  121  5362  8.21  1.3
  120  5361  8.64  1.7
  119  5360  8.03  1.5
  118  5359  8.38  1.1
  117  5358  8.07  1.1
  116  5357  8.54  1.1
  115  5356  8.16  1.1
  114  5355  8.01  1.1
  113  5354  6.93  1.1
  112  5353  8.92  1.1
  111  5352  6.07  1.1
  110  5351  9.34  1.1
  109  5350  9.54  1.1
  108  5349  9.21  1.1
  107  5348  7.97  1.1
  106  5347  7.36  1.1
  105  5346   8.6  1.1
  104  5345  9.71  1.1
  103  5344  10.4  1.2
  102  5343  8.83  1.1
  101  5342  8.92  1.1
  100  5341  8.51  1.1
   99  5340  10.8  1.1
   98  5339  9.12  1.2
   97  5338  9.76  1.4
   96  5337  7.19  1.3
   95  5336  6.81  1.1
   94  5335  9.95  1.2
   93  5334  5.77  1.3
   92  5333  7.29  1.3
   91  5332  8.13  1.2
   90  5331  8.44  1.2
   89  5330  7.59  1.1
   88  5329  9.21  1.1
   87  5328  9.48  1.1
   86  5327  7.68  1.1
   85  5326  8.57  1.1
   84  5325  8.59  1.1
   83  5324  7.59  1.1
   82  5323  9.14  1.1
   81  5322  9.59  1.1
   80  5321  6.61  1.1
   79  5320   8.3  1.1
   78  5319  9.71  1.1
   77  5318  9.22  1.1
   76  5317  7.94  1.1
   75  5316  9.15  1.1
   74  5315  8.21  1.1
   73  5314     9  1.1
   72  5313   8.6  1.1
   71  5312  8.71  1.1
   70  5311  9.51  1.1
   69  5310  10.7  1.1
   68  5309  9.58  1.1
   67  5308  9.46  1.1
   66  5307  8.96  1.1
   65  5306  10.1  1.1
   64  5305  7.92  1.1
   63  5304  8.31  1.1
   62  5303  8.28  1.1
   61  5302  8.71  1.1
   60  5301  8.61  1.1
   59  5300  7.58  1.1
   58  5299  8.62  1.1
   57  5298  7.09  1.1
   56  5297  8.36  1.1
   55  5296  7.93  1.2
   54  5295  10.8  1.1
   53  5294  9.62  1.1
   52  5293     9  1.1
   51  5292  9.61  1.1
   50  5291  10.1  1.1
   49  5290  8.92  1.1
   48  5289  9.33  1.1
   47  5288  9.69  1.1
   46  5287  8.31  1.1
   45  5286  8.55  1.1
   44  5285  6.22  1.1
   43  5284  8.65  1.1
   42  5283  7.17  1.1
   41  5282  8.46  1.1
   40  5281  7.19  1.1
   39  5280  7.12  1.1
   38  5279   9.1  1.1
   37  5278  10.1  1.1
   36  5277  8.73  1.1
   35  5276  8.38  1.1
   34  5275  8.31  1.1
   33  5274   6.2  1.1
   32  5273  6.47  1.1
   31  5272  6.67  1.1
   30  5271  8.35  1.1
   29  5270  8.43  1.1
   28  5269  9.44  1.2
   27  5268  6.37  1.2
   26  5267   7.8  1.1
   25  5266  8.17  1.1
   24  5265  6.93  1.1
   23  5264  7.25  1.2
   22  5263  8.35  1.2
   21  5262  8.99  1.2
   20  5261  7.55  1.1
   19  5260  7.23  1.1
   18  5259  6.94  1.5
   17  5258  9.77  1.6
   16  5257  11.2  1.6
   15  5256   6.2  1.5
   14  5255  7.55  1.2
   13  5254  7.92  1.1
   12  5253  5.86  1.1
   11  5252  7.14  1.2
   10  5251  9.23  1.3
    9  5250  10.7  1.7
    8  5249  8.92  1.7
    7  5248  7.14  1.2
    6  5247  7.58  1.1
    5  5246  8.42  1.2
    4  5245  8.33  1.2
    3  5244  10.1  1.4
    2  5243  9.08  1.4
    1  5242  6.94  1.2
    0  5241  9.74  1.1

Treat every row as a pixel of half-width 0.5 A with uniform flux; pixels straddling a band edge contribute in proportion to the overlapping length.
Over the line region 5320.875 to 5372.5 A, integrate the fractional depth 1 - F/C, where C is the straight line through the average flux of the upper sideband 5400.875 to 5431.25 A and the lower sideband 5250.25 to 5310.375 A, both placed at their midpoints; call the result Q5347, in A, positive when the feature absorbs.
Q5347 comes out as 2.4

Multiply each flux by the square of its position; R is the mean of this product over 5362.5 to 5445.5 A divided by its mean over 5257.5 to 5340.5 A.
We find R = 1.1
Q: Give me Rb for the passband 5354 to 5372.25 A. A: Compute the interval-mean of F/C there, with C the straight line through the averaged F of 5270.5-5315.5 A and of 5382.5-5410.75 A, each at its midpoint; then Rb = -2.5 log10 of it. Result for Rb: 0.127 mag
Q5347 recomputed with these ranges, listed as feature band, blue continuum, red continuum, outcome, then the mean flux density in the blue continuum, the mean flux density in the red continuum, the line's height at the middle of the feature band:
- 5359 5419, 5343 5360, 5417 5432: -0.2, 8.45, 9.06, 8.76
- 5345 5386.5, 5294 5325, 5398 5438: 2.4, 8.75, 9.03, 8.9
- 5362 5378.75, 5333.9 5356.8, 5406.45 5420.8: 1.0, 8.56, 9.38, 8.86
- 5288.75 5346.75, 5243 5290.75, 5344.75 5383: -3.5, 8.14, 8.36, 8.25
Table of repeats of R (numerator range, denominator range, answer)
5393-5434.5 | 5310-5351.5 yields 1.07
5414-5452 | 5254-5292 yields 1.16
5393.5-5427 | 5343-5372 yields 1.14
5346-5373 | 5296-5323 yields 0.93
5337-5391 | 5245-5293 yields 1.10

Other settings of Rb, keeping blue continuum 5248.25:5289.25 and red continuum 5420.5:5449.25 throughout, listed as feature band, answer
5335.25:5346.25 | -0.09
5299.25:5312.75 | -0.10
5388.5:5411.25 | -0.04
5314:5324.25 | -0.05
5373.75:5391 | -0.10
